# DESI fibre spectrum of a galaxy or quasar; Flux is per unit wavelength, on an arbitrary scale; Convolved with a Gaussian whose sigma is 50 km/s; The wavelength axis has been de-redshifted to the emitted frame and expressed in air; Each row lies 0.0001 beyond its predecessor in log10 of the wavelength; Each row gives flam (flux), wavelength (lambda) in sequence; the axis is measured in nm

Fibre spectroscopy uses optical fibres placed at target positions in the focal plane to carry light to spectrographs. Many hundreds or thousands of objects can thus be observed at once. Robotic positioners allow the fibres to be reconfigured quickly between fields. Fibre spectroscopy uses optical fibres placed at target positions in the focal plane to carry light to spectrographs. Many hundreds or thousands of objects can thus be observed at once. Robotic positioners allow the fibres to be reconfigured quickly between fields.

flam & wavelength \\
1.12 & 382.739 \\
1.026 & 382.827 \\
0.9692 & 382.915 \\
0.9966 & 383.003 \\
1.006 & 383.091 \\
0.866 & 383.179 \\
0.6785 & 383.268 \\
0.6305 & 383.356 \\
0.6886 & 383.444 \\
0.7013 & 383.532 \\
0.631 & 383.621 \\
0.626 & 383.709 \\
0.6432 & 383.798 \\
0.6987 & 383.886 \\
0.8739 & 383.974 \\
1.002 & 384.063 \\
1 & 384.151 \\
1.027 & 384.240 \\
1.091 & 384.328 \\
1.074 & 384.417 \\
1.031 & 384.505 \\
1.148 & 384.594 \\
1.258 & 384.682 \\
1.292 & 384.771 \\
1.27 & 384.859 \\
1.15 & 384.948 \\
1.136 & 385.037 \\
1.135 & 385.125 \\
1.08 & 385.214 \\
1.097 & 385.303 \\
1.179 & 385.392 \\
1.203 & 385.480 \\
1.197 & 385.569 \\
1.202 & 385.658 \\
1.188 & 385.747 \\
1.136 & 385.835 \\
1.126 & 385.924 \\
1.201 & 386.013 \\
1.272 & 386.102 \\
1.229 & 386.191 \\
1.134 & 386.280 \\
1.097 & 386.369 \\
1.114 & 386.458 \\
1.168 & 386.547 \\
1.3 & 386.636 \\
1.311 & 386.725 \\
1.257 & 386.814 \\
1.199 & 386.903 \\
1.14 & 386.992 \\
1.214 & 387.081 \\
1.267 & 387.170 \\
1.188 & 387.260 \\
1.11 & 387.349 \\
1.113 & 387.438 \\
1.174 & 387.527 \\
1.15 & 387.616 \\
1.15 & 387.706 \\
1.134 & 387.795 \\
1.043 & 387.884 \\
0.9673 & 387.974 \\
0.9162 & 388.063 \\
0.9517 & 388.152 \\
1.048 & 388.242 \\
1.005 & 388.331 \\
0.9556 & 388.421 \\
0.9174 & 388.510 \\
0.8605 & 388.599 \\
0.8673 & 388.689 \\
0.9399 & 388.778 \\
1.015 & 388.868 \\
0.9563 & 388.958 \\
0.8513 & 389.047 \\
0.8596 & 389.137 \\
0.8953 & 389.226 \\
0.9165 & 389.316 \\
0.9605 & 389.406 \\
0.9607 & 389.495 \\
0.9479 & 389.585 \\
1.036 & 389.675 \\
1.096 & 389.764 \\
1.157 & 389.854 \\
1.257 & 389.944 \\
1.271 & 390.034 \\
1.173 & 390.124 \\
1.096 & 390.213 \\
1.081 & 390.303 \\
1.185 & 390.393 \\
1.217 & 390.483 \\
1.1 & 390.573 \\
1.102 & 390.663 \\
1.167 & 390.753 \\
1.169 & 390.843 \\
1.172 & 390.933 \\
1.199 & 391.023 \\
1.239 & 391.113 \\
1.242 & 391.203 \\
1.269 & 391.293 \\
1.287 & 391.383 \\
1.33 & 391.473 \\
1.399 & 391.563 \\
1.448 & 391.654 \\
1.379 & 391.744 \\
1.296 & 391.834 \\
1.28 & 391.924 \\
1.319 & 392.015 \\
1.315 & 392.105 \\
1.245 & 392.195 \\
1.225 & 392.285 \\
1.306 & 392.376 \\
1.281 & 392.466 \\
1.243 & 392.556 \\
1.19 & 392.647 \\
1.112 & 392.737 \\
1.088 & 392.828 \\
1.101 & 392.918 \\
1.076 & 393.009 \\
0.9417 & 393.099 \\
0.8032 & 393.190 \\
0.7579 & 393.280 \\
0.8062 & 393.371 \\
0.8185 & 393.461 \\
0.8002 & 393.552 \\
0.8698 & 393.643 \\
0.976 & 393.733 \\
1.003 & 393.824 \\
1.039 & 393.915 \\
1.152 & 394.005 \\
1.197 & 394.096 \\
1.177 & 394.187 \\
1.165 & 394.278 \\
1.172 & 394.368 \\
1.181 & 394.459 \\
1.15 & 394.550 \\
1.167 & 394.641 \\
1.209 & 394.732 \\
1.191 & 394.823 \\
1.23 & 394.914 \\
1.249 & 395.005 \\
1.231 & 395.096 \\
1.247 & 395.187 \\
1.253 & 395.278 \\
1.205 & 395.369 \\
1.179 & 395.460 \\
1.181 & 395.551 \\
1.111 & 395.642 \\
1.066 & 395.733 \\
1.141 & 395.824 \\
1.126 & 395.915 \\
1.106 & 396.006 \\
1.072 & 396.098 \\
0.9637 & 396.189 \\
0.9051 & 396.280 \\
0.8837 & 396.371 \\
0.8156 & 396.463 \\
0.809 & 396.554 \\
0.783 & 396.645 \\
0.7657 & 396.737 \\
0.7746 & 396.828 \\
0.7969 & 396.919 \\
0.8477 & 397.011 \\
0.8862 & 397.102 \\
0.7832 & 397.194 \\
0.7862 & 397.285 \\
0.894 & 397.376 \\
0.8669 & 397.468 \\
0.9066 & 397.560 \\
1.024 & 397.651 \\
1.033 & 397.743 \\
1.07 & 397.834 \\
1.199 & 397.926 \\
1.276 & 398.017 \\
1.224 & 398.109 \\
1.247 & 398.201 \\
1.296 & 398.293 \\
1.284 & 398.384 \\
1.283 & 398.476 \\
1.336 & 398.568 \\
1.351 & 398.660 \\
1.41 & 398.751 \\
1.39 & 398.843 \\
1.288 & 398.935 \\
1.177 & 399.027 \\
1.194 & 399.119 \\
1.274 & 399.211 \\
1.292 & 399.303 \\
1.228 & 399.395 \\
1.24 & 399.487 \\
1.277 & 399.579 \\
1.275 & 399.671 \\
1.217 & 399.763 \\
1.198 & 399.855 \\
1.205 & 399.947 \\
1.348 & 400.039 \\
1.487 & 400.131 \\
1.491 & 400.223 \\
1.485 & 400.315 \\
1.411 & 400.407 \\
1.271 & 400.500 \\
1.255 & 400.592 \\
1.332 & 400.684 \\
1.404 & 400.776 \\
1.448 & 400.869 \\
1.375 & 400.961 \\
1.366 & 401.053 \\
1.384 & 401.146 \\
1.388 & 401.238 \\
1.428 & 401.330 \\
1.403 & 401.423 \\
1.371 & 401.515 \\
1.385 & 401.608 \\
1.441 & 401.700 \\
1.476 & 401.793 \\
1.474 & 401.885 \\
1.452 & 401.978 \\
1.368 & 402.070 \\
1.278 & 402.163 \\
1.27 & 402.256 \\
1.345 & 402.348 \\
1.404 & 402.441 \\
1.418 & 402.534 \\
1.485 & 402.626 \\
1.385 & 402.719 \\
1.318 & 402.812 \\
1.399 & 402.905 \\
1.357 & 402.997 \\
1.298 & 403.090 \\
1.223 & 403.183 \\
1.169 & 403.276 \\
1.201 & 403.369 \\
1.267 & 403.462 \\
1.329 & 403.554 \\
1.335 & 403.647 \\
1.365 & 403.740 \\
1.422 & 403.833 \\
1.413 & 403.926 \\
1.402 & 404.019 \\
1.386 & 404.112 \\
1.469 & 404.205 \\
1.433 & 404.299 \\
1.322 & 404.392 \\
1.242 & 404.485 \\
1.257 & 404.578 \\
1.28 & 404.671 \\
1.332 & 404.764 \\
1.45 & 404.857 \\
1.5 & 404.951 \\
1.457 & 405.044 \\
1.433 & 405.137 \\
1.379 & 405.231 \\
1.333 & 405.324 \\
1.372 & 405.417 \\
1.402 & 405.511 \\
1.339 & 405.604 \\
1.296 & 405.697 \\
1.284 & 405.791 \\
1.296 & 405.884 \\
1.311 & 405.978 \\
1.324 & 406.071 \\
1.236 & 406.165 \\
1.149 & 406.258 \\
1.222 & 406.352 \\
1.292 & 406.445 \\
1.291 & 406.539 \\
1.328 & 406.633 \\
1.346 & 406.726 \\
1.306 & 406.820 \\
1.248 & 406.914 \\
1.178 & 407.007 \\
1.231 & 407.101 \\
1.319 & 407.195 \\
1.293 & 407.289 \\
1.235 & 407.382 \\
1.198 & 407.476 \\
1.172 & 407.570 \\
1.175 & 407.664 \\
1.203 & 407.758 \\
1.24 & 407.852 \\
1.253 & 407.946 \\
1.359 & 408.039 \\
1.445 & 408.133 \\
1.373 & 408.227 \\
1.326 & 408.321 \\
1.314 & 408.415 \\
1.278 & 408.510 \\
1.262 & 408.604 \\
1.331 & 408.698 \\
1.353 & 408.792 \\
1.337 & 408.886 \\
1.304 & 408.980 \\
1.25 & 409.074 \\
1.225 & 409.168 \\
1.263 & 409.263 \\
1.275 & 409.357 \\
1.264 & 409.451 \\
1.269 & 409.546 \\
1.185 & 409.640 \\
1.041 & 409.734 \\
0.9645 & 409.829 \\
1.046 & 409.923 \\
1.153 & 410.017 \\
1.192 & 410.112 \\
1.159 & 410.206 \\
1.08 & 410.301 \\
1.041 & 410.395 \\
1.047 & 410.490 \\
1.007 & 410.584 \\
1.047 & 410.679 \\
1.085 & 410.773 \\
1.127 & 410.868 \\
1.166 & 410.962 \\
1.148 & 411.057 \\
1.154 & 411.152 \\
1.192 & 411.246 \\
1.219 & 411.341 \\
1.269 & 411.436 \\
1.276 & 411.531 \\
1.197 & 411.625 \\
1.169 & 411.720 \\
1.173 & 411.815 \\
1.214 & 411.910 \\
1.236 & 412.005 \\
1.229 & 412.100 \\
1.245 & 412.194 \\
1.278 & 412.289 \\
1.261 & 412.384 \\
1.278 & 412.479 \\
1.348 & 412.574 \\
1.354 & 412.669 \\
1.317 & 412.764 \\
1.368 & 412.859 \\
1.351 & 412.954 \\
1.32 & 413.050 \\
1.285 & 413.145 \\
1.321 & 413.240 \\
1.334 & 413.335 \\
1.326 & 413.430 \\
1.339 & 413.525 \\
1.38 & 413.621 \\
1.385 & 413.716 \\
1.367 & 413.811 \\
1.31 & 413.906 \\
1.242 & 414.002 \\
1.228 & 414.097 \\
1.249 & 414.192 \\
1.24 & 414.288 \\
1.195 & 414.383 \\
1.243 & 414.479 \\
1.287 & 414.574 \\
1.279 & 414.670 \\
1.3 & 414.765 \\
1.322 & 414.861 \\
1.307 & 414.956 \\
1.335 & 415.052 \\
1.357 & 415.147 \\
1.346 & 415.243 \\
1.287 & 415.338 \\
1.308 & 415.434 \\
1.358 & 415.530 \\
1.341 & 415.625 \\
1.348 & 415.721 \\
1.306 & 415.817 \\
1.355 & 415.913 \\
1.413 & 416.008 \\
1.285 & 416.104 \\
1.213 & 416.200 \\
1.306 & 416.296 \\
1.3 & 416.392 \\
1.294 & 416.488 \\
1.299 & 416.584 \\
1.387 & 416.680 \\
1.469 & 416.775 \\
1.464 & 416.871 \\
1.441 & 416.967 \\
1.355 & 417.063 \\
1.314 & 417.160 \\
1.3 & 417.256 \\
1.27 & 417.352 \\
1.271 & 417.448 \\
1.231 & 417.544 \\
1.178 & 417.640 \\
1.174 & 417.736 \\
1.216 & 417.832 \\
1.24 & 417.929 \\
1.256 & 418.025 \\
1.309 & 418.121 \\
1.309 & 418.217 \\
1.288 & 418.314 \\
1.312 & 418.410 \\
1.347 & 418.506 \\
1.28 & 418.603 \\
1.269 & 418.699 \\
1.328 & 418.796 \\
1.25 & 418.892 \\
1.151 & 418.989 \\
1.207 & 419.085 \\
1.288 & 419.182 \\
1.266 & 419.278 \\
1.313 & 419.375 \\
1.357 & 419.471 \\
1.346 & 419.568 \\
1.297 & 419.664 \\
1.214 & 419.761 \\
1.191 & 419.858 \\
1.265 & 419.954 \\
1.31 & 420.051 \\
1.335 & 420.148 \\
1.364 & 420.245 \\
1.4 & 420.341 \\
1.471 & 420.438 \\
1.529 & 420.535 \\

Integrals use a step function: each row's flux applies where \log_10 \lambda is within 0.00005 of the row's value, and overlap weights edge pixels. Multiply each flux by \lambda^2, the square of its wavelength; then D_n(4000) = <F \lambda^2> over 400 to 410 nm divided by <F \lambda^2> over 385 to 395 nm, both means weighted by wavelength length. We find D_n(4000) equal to 1.27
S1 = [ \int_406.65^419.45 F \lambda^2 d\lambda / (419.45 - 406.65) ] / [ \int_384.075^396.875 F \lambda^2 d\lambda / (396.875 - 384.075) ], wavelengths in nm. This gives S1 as 1.28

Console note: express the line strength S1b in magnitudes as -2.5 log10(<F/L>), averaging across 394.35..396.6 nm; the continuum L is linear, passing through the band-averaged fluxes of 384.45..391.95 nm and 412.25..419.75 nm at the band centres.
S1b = 0.06 mag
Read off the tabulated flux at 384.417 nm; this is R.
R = 1.074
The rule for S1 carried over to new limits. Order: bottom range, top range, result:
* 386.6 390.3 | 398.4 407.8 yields 1.35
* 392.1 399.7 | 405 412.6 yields 1.21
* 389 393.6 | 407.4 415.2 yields 1.22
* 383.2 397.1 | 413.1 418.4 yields 1.37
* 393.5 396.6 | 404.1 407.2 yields 1.28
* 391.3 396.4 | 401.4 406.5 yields 1.25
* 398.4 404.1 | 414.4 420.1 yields 1.04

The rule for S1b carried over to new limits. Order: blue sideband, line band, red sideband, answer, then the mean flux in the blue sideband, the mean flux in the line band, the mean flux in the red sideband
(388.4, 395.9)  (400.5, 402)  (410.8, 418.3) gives -0.17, 1.12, 1.39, 1.29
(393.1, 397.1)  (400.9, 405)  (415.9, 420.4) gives -0.21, 1.03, 1.37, 1.3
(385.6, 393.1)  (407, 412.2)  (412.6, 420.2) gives 0.04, 1.14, 1.21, 1.3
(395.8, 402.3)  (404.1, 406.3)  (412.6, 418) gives -0.09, 1.2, 1.34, 1.31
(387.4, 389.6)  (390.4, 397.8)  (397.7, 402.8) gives 0.05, 0.982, 1.09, 1.33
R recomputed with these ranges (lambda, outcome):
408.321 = 1.326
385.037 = 1.136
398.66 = 1.351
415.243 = 1.346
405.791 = 1.284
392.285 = 1.225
